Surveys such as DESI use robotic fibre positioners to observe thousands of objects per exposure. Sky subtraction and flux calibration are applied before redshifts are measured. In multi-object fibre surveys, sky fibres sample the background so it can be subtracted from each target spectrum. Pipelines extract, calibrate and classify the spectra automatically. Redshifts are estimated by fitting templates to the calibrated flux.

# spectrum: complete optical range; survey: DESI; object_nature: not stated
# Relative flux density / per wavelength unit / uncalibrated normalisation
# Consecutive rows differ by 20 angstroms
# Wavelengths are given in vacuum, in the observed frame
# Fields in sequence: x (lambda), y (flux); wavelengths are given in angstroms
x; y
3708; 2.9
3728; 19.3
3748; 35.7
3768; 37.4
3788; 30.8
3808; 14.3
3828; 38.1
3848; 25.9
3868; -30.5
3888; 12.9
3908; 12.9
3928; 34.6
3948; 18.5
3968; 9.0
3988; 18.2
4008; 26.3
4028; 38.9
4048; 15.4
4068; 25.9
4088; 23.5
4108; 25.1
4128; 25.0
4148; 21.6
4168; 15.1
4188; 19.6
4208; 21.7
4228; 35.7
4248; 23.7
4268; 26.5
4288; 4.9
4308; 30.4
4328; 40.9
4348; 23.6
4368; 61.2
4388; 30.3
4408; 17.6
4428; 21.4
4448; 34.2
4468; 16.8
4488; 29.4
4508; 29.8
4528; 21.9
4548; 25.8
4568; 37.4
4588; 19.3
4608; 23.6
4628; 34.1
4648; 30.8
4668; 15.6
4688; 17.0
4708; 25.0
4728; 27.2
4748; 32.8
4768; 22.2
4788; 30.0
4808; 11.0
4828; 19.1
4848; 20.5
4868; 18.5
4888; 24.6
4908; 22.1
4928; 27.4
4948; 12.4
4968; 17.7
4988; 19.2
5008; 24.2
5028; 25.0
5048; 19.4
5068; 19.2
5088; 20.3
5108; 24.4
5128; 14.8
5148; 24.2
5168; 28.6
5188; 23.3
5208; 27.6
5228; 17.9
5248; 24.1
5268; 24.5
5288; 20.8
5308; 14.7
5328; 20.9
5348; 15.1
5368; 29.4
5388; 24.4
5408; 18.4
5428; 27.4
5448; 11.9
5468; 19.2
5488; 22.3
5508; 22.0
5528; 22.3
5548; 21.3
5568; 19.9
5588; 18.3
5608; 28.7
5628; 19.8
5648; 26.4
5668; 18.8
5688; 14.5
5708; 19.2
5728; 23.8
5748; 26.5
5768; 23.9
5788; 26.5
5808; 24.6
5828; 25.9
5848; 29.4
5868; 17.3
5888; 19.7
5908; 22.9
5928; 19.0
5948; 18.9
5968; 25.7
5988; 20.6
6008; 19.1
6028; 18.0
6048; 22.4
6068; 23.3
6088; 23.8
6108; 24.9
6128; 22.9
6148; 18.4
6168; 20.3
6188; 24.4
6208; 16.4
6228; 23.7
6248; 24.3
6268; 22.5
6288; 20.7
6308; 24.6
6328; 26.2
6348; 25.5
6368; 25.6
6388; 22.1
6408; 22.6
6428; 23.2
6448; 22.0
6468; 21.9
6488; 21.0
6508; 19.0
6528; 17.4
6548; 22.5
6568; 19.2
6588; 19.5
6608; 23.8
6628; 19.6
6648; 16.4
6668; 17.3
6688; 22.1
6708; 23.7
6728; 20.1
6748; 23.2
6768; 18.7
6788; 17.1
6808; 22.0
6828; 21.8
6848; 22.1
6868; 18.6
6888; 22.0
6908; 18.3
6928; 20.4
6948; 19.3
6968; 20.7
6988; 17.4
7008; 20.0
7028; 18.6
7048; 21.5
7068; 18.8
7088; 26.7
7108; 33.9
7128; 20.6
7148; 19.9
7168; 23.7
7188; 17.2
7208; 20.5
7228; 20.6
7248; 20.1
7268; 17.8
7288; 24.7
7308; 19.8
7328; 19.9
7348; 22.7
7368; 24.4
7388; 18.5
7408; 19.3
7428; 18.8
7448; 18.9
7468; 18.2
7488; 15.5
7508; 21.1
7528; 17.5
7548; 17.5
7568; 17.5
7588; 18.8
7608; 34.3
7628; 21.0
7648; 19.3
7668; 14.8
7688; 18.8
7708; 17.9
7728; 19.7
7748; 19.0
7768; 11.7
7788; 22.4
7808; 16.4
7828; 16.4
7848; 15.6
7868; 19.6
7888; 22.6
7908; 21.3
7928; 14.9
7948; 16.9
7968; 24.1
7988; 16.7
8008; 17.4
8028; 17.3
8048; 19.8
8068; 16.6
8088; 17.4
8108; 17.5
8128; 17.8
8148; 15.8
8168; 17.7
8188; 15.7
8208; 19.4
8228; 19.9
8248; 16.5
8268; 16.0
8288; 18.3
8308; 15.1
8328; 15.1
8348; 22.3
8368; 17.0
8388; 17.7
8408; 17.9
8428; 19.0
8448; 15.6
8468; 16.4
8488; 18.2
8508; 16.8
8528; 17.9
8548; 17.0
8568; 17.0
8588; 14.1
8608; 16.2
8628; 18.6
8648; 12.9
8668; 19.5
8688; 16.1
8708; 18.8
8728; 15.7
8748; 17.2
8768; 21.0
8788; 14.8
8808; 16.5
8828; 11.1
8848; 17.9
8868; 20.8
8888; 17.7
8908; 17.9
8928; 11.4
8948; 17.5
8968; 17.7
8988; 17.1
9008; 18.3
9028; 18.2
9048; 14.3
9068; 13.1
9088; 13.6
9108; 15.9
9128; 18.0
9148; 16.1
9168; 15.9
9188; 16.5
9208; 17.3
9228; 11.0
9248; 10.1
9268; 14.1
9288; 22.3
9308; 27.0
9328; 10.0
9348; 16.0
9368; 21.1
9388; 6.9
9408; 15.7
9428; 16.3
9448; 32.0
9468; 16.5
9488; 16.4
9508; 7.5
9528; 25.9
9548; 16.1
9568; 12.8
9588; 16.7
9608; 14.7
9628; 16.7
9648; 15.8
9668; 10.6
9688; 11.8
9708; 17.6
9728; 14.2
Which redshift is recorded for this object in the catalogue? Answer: 0.082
